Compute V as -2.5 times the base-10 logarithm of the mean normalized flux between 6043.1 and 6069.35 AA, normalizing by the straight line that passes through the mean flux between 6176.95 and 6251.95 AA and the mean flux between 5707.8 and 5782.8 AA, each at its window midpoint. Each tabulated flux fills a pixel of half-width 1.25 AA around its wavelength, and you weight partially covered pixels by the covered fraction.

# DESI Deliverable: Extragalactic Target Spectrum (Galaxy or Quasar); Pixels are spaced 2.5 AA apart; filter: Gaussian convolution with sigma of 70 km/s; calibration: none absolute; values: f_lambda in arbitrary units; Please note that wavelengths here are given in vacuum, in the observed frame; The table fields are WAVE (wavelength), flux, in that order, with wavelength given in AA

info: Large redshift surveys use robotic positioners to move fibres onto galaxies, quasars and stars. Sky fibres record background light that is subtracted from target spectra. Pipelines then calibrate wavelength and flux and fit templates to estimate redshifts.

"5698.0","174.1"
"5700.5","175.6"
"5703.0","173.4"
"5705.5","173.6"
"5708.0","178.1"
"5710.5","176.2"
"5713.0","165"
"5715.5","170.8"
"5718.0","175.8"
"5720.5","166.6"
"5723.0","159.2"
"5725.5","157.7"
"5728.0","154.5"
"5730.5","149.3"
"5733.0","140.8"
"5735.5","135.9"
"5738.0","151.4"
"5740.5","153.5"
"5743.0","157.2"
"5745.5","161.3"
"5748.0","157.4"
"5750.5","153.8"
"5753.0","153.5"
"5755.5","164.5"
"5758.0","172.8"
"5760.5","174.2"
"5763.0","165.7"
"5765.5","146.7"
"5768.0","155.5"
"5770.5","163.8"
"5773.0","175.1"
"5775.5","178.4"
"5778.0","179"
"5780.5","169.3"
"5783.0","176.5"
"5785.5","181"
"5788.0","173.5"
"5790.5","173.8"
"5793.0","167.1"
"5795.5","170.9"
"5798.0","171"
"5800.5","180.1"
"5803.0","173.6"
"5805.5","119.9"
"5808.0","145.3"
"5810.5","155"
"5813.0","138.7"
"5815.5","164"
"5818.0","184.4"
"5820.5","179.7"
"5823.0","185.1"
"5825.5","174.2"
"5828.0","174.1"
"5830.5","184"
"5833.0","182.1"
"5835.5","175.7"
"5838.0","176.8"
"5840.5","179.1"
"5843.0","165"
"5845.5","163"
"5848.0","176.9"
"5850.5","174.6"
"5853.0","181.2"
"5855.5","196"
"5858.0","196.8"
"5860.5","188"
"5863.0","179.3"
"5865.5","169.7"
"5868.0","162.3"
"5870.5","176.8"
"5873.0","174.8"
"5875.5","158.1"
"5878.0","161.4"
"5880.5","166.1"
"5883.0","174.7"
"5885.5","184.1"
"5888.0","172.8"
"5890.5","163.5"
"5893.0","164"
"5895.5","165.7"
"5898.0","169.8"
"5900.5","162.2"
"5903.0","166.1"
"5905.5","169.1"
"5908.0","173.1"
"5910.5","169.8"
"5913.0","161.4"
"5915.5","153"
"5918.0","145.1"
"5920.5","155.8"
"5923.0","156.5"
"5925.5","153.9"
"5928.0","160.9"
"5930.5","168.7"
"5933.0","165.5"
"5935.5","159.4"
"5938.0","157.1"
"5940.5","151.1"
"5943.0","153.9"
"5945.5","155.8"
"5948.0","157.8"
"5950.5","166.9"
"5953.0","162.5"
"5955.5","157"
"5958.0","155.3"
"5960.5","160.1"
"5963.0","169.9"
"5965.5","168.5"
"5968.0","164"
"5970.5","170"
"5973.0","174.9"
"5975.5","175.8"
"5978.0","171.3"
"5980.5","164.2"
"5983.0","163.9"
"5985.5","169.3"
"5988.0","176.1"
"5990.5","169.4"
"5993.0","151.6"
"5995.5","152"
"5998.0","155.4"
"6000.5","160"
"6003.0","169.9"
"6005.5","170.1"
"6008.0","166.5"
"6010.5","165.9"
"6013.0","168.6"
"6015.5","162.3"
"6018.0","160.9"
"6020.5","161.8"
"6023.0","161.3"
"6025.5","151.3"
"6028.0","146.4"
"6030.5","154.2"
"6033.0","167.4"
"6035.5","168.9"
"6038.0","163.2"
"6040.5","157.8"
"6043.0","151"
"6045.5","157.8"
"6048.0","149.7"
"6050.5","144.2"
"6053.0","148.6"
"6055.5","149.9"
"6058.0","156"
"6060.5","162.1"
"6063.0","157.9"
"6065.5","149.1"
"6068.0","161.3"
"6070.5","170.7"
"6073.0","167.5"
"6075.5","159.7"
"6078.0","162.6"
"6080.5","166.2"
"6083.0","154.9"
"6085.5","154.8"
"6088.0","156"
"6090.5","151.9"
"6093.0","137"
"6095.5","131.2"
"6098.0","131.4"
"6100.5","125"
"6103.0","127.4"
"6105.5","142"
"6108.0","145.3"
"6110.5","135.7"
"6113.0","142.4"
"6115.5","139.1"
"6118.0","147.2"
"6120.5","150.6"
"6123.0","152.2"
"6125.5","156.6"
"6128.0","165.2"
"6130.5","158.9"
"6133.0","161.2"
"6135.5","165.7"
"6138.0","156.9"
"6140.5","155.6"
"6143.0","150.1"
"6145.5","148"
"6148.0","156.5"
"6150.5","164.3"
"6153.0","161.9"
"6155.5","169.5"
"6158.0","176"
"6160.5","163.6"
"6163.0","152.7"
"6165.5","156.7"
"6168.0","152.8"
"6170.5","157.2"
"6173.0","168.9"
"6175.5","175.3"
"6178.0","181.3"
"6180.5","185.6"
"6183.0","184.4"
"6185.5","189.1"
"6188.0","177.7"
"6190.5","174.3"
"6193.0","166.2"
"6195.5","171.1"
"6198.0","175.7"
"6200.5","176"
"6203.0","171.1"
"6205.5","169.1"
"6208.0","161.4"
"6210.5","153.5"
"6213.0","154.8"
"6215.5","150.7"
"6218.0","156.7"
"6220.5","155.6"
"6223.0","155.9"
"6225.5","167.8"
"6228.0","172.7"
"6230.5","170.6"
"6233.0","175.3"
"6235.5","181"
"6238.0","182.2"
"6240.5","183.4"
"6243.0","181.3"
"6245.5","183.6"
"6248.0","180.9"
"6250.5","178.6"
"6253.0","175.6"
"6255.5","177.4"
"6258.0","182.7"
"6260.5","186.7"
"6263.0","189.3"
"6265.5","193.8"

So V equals 0.10 mag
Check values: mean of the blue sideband 162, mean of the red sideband 172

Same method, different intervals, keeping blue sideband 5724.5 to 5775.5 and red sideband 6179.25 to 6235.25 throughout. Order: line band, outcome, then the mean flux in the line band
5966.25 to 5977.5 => -0.05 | 171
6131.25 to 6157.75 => 0.05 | 160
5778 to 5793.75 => -0.10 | 174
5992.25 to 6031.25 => 0.03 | 160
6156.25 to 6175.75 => 0.04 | 162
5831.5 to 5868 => -0.12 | 178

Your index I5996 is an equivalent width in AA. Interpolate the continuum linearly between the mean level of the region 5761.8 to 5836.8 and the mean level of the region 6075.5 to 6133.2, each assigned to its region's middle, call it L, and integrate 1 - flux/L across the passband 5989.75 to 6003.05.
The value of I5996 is -0.3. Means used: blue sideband 169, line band 158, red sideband 148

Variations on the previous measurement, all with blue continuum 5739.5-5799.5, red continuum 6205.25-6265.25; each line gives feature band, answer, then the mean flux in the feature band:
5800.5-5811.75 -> 1.0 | 152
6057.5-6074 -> 0.9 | 161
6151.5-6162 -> 0.2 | 167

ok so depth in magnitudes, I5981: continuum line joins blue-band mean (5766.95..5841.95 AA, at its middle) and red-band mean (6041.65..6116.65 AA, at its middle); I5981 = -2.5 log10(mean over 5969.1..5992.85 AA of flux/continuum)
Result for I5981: -0.08 mag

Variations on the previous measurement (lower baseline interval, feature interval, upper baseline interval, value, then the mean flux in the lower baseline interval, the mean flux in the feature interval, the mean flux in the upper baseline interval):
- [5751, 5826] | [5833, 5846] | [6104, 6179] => -0.051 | 167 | 173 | 157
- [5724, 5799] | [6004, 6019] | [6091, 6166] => -0.076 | 163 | 166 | 151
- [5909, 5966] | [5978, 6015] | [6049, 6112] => -0.063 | 159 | 165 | 150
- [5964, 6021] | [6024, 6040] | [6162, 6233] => 0.051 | 166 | 159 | 168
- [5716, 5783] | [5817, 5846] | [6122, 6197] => -0.099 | 161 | 177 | 165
